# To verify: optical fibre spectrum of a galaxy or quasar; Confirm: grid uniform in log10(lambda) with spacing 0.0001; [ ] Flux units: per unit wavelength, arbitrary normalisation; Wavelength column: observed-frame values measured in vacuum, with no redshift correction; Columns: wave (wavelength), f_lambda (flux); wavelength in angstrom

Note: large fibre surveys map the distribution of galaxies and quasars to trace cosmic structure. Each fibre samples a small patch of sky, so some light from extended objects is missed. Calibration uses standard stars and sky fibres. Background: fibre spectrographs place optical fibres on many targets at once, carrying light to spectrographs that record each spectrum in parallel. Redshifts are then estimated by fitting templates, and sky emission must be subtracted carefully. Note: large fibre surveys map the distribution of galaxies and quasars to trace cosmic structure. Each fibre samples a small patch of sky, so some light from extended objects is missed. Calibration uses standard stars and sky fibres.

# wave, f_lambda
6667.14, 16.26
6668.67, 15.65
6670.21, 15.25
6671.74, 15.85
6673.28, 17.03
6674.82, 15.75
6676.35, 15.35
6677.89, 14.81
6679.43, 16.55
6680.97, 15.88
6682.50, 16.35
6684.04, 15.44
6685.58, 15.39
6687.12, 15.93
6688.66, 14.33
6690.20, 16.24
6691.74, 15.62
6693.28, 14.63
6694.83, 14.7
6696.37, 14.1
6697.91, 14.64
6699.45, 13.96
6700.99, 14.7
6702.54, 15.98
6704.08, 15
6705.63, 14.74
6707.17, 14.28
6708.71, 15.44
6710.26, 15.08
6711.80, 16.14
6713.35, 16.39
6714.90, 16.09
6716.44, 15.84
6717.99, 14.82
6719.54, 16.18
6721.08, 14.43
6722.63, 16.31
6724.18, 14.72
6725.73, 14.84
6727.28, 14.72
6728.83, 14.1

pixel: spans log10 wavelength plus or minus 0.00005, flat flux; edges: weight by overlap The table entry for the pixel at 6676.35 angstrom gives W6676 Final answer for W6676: 15.35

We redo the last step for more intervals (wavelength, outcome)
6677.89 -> 14.81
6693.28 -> 14.63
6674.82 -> 15.75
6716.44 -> 15.84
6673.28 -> 17.03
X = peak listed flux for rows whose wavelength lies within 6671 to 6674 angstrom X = 17.03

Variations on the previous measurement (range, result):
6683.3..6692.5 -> 16.24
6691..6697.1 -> 15.62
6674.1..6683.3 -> 16.55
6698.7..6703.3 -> 15.98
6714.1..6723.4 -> 16.31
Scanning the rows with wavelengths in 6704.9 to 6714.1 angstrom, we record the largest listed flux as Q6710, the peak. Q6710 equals 16.39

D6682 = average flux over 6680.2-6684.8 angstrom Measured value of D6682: 15.9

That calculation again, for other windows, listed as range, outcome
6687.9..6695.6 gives 15.1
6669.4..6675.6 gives 16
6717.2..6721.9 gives 15.2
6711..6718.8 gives 15.8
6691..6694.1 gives 15.1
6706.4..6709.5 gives 14.9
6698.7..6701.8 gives 14.3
